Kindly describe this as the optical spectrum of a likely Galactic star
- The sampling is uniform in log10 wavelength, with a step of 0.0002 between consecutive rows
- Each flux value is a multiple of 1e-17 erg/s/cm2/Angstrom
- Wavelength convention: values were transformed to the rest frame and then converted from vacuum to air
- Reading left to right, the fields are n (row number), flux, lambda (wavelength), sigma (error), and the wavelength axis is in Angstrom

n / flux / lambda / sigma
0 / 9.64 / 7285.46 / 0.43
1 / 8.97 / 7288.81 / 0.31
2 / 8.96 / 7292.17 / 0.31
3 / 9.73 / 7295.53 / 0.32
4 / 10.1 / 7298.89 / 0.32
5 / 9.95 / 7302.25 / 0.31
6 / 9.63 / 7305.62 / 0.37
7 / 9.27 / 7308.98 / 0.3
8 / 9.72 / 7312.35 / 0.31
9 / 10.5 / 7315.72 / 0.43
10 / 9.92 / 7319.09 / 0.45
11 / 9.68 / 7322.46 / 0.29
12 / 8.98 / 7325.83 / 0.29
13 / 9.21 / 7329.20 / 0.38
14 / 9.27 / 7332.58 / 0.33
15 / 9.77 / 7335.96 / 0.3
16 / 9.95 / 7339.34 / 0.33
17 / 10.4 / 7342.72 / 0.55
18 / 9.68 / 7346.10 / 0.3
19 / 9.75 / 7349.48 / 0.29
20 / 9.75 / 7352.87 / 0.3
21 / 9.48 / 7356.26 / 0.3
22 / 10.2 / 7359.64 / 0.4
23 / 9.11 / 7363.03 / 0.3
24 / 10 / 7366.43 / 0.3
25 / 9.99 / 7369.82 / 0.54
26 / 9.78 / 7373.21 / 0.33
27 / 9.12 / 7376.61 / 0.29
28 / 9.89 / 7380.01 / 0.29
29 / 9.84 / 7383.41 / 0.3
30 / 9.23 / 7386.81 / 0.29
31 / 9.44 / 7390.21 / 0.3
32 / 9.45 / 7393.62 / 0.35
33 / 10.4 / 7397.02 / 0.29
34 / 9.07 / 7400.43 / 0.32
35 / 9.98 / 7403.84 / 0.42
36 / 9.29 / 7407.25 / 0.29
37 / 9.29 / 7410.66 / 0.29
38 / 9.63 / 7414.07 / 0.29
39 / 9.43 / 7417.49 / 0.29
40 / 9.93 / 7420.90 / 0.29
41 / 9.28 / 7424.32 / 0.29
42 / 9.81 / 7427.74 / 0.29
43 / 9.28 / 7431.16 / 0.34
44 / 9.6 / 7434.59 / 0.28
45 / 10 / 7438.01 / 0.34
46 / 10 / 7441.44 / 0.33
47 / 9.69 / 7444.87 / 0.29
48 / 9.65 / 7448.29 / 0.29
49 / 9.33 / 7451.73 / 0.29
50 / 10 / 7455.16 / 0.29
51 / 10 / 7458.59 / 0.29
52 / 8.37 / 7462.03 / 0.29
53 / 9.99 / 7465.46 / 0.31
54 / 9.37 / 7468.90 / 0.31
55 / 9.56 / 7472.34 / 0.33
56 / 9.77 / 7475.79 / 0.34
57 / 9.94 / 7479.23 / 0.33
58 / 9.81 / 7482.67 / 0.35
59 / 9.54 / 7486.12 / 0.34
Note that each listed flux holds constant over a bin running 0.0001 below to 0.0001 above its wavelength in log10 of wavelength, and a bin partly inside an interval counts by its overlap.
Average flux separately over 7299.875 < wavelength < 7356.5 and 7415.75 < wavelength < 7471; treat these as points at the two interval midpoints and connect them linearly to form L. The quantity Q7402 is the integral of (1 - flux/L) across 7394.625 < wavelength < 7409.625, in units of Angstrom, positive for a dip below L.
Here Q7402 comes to 0.0 Angstrom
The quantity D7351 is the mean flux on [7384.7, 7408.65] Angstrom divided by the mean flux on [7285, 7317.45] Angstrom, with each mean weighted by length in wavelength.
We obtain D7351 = 1.0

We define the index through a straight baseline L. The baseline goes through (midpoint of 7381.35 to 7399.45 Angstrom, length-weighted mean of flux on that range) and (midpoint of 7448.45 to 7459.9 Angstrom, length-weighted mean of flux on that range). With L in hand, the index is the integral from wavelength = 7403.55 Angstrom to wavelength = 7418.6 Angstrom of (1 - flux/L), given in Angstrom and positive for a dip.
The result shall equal 0.3 Angstrom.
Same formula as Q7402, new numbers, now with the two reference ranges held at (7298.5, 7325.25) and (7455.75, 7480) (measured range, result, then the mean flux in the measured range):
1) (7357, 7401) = 0.2 Angstrom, 9.67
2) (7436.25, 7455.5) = -0.3 Angstrom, 9.76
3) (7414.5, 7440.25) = 0.0 Angstrom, 9.63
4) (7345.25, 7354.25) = 0.0 Angstrom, 9.73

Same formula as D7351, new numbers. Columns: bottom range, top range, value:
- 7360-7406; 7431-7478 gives 1.00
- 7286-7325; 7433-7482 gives 1.00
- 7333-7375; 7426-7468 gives 0.98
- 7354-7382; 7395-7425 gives 0.99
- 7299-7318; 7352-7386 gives 0.99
